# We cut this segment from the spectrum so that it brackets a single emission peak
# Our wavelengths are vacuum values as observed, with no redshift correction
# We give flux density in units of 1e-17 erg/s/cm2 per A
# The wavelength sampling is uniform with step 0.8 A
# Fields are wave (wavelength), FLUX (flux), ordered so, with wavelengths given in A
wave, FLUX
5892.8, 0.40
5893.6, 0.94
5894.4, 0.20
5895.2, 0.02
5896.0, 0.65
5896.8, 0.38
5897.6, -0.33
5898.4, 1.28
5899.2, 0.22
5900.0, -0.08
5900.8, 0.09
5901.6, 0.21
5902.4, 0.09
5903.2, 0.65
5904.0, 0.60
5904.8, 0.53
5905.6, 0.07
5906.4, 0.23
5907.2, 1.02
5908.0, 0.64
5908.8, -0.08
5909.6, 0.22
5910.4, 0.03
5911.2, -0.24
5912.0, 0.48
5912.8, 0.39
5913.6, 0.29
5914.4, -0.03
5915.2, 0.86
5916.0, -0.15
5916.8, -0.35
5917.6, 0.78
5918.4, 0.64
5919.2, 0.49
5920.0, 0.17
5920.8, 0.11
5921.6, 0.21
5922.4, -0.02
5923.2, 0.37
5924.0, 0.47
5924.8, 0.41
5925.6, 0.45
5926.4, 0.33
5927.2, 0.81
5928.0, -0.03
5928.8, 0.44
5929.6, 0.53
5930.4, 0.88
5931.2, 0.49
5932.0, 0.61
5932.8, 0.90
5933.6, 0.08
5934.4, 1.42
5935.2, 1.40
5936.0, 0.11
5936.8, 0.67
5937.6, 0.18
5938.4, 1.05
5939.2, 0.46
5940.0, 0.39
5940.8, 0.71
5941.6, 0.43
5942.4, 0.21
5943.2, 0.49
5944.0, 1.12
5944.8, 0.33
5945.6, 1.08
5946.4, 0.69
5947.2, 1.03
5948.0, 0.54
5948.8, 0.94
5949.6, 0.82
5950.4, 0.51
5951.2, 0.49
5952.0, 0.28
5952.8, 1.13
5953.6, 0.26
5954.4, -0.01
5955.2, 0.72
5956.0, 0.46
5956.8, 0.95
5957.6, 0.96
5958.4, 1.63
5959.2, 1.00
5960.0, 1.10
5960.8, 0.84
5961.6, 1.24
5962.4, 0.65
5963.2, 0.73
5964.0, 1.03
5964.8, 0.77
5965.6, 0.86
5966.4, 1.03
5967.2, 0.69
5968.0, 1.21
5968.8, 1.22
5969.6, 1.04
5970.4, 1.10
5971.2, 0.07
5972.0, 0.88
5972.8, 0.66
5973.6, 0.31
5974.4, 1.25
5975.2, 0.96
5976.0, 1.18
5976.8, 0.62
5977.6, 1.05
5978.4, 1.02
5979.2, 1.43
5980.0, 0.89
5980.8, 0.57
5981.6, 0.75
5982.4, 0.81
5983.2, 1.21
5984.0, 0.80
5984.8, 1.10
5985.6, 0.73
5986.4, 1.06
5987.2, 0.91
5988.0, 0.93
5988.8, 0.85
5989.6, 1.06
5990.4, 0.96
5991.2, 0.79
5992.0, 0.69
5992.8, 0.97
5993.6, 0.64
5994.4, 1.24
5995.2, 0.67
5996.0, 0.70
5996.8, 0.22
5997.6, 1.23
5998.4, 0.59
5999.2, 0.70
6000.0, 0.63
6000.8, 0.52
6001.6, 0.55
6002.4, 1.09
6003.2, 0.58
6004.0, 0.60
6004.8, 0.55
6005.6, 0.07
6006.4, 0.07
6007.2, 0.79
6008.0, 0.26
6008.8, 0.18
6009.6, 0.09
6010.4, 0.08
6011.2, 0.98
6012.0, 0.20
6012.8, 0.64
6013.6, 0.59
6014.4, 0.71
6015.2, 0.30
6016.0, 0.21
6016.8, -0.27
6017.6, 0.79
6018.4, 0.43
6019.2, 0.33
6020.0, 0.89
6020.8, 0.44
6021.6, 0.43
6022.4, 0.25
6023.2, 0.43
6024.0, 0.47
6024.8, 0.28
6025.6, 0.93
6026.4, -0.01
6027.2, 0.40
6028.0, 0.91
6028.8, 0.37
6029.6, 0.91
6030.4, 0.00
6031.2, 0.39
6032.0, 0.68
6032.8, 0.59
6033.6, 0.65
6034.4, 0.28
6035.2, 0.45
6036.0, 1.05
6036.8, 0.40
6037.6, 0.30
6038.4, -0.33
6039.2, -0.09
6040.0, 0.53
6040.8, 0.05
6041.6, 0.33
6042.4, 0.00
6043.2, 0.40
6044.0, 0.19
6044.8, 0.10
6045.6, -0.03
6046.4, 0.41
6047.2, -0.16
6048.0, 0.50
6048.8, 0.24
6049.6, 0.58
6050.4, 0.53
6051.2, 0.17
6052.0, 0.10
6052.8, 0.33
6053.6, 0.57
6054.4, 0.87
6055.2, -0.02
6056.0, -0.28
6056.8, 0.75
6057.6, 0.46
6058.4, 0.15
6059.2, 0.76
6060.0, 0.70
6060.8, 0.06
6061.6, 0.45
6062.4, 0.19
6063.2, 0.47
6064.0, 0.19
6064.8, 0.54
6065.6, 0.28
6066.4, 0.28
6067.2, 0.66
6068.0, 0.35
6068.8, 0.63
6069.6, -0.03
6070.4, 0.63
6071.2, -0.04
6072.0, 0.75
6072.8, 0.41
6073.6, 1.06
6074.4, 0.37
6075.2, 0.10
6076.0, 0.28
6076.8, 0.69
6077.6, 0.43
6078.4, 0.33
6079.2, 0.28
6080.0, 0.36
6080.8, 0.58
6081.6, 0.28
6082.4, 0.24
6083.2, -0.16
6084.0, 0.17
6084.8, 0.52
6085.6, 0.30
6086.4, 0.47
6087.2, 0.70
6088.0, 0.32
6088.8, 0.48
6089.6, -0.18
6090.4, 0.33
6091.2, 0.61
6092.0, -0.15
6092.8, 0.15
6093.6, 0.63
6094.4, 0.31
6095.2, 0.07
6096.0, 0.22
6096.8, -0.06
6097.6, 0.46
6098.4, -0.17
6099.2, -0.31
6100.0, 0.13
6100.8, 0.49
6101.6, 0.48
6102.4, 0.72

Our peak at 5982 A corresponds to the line Mg II 2798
